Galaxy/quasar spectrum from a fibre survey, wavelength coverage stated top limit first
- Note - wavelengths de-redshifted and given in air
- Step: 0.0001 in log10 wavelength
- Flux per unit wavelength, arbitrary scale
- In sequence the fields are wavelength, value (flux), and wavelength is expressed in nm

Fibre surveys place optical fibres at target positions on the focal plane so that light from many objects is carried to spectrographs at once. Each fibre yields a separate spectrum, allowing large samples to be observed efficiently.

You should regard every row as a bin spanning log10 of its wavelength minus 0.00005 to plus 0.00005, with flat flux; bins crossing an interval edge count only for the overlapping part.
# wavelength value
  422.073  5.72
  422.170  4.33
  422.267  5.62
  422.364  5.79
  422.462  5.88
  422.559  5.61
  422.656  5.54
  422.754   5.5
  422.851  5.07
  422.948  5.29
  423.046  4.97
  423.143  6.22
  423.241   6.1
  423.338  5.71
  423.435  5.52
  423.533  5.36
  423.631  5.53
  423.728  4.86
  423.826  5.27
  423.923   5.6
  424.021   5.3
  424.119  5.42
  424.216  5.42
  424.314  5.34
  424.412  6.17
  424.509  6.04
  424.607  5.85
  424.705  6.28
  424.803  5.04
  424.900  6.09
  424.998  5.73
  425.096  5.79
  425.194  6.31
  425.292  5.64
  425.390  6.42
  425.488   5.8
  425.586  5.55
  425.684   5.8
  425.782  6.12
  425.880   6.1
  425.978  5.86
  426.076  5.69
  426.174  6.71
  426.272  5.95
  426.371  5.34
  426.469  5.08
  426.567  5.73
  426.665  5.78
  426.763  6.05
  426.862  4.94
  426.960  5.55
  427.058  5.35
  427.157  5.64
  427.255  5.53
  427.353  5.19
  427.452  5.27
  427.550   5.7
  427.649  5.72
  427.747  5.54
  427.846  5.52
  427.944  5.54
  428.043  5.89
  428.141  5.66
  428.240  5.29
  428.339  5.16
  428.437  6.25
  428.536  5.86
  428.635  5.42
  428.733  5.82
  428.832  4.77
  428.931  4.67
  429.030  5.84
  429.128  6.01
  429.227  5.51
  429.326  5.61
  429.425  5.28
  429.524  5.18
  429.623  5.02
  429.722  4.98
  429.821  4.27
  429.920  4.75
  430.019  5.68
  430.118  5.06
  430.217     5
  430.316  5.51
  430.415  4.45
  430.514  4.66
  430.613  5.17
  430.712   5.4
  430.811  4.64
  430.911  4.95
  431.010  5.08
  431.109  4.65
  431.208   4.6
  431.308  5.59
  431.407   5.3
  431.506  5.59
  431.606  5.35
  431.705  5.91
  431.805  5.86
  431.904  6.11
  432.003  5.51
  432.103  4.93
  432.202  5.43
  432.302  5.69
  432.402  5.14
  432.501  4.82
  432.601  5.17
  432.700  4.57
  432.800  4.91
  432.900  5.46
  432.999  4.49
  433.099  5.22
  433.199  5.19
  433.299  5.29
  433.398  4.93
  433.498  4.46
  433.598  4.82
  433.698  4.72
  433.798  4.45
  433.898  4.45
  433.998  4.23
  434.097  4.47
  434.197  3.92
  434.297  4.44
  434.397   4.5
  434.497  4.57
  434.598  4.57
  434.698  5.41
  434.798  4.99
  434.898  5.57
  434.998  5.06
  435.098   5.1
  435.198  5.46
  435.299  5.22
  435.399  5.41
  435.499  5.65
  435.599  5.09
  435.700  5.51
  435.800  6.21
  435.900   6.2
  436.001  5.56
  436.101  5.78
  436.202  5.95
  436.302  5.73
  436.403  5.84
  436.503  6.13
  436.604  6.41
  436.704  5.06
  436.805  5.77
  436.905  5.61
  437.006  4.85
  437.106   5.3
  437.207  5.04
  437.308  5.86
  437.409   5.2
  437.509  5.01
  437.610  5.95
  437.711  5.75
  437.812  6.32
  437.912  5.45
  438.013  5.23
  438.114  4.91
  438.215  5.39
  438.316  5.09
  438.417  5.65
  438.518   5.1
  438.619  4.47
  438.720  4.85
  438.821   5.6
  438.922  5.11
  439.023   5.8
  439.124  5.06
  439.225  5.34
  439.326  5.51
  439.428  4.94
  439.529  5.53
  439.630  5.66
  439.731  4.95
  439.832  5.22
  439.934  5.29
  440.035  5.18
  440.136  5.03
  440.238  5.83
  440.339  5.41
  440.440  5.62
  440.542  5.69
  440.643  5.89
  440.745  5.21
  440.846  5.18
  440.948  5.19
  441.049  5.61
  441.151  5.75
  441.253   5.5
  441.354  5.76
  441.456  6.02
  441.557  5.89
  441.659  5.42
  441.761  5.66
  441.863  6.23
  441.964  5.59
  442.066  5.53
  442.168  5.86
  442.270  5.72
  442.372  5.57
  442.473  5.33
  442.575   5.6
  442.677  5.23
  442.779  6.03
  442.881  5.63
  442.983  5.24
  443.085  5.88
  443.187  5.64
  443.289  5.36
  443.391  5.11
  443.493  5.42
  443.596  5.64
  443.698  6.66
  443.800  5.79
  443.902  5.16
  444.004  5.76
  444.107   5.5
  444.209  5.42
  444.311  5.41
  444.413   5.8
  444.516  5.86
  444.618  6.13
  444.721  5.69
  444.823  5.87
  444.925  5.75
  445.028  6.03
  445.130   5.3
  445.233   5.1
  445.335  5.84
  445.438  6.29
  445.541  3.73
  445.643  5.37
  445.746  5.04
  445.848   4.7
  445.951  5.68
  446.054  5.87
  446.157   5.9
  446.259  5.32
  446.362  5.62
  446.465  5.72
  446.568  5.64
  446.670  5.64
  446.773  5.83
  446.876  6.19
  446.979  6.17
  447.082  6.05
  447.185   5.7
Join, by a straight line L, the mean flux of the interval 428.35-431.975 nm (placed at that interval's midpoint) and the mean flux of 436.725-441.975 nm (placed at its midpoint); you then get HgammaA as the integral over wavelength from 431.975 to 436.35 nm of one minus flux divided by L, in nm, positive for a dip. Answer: 0.20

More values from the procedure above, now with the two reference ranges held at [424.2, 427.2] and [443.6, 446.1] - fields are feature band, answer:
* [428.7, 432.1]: 0.302 nm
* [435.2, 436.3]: 0.004 nm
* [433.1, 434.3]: 0.221 nm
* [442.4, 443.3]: 0.006 nm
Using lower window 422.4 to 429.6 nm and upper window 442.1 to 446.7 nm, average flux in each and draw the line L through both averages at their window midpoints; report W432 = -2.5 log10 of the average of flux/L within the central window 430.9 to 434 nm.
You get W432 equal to 0.10 mag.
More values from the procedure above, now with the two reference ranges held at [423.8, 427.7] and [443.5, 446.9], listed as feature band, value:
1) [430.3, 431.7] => 0.12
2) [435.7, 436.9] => -0.04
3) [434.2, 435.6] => 0.13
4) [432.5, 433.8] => 0.16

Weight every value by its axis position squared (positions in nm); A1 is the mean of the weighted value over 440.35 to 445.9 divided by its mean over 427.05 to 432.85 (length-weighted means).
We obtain 1.1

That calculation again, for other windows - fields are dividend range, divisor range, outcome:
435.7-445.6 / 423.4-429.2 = 1.05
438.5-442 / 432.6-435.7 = 1.14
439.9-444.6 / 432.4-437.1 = 1.12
